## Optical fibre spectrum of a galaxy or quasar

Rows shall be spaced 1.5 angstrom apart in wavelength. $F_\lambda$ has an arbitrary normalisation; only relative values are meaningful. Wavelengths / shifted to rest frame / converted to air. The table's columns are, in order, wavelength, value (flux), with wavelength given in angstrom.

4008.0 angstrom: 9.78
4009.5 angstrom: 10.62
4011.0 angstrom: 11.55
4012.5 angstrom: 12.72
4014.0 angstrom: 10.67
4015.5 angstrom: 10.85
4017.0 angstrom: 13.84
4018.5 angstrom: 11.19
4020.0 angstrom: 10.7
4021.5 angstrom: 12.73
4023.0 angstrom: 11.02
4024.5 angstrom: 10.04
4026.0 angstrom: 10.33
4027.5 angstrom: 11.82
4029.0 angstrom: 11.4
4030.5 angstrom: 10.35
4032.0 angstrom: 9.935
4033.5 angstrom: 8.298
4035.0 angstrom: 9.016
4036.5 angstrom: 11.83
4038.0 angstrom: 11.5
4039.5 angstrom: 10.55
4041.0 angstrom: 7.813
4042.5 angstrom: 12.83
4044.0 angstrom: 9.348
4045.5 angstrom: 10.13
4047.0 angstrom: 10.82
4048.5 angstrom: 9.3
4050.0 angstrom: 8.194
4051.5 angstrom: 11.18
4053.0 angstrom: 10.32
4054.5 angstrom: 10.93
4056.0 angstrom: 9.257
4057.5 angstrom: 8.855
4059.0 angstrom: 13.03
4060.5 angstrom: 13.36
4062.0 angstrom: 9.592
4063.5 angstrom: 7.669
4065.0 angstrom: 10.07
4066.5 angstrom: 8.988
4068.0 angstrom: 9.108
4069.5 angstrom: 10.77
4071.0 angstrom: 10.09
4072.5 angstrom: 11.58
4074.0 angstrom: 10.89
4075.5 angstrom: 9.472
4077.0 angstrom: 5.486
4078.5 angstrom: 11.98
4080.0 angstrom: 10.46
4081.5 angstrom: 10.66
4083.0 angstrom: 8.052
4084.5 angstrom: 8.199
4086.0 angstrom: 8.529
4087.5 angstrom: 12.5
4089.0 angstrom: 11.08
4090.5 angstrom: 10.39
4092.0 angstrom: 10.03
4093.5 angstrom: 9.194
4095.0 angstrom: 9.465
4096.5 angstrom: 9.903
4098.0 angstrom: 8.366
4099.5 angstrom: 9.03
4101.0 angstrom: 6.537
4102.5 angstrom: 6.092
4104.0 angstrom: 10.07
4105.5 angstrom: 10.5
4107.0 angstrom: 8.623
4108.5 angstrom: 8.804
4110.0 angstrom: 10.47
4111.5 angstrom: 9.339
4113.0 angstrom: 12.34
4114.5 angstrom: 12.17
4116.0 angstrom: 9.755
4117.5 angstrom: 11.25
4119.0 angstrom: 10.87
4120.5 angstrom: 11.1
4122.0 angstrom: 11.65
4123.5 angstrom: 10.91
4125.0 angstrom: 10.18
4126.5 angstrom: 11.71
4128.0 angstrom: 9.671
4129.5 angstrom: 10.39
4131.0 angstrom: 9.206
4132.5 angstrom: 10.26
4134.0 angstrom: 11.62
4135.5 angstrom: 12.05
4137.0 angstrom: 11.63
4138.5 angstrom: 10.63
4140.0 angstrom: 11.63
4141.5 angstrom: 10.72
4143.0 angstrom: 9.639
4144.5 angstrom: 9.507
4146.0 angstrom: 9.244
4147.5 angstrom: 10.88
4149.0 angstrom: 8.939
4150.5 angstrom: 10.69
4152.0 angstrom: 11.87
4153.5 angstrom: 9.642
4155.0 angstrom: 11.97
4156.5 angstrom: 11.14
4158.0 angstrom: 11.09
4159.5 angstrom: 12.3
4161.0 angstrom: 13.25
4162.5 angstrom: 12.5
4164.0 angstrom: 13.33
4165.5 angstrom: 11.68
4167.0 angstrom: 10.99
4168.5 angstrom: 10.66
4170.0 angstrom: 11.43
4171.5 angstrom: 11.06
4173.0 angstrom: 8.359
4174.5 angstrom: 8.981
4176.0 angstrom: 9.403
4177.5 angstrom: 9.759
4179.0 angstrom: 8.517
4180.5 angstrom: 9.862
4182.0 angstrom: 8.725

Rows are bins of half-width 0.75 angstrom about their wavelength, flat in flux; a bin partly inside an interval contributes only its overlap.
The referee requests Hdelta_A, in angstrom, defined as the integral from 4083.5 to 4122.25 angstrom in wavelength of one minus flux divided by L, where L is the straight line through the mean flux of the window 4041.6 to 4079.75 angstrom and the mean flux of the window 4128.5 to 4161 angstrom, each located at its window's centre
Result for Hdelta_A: 2.3 angstrom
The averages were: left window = 10.1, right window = 10.8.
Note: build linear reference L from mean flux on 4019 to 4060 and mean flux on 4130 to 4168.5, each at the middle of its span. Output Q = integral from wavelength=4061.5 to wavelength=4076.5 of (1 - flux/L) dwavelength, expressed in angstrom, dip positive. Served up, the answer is 1.2 angstrom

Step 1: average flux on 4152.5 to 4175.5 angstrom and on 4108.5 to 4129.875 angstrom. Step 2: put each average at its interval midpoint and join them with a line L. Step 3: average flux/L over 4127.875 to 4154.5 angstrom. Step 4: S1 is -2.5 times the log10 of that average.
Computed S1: 0.05 mag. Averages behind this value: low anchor 10.8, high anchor 11.2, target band 10.5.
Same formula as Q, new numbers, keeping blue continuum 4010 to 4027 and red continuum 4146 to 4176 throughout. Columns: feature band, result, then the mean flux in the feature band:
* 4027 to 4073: 4.4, 10.2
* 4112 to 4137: 0.4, 11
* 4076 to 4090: 1.9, 9.67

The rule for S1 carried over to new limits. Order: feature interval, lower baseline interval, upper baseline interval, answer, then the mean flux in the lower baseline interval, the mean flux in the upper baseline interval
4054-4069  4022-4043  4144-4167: 0.06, 10.5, 11.2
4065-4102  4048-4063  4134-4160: 0.10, 10.4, 10.8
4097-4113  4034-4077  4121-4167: 0.18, 10.1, 11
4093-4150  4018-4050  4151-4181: 0.07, 10.5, 10.9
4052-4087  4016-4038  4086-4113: 0.02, 10.9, 9.49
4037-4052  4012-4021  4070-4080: 0.07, 11.7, 9.98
